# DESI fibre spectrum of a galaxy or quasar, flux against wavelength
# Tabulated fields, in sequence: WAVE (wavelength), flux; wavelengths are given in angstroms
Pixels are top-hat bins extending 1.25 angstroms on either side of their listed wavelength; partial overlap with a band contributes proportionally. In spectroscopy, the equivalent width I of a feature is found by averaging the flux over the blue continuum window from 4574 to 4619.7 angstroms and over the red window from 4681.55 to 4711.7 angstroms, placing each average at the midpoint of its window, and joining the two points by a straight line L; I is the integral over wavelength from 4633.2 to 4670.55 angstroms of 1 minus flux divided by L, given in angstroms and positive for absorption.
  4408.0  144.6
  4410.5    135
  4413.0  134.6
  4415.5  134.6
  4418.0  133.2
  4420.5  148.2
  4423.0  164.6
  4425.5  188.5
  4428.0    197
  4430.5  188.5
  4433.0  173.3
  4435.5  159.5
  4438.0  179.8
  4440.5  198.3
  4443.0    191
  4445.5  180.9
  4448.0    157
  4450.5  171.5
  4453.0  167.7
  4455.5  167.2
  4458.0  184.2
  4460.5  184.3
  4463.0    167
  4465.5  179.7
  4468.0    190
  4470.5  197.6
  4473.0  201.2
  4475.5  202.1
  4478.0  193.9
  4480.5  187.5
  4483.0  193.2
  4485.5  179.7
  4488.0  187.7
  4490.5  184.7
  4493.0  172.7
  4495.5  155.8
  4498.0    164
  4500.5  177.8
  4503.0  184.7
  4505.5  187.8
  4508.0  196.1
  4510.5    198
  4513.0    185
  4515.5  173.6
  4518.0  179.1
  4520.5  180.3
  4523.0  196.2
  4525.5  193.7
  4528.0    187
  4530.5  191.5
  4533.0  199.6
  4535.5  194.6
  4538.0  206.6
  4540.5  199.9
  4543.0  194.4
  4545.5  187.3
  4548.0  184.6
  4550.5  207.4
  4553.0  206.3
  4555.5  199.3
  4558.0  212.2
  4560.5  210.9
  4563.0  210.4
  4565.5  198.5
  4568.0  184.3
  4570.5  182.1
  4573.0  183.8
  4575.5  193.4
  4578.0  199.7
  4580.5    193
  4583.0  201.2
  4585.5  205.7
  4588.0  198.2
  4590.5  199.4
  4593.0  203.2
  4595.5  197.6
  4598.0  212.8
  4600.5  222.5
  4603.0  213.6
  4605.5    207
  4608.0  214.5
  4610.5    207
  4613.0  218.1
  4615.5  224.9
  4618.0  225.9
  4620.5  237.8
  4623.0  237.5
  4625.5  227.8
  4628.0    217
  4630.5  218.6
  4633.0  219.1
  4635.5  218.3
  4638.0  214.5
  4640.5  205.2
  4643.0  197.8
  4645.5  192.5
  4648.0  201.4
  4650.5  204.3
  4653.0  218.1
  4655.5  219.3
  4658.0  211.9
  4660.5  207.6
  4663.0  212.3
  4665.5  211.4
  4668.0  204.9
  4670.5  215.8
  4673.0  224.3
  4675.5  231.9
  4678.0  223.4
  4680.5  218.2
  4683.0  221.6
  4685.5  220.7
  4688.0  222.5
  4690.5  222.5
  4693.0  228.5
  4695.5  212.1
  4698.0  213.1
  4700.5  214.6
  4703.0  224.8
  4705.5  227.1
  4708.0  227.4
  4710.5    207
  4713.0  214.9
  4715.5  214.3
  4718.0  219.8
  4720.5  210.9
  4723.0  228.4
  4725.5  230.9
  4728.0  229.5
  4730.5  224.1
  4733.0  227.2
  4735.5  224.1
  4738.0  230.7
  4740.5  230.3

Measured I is 1.0 angstroms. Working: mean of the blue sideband 208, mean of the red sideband 220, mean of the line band 209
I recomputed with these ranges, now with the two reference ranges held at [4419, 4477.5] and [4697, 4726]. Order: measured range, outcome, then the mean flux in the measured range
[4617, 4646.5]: -1.51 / 218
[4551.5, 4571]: -0.45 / 201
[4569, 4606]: 0.02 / 201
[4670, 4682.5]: -0.53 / 223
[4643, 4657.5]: 0.24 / 207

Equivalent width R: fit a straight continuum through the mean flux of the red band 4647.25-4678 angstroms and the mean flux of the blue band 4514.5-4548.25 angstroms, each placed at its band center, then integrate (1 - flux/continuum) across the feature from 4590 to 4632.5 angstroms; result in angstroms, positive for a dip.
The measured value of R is -2.5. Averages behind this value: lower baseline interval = 191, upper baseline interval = 214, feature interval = 217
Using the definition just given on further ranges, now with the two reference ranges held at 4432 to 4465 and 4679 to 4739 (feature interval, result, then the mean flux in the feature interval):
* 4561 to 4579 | 0.3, 194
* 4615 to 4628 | -1.5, 230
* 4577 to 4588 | 0.0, 200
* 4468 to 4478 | -1.0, 198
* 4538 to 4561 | -0.8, 200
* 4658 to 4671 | 0.2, 210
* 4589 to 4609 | -0.6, 209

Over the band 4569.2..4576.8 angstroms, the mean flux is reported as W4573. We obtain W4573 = 187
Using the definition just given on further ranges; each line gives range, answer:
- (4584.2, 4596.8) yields 201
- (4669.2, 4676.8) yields 224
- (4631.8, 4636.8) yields 219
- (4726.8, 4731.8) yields 227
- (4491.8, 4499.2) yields 164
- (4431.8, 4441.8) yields 178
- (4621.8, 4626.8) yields 232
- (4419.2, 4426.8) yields 167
